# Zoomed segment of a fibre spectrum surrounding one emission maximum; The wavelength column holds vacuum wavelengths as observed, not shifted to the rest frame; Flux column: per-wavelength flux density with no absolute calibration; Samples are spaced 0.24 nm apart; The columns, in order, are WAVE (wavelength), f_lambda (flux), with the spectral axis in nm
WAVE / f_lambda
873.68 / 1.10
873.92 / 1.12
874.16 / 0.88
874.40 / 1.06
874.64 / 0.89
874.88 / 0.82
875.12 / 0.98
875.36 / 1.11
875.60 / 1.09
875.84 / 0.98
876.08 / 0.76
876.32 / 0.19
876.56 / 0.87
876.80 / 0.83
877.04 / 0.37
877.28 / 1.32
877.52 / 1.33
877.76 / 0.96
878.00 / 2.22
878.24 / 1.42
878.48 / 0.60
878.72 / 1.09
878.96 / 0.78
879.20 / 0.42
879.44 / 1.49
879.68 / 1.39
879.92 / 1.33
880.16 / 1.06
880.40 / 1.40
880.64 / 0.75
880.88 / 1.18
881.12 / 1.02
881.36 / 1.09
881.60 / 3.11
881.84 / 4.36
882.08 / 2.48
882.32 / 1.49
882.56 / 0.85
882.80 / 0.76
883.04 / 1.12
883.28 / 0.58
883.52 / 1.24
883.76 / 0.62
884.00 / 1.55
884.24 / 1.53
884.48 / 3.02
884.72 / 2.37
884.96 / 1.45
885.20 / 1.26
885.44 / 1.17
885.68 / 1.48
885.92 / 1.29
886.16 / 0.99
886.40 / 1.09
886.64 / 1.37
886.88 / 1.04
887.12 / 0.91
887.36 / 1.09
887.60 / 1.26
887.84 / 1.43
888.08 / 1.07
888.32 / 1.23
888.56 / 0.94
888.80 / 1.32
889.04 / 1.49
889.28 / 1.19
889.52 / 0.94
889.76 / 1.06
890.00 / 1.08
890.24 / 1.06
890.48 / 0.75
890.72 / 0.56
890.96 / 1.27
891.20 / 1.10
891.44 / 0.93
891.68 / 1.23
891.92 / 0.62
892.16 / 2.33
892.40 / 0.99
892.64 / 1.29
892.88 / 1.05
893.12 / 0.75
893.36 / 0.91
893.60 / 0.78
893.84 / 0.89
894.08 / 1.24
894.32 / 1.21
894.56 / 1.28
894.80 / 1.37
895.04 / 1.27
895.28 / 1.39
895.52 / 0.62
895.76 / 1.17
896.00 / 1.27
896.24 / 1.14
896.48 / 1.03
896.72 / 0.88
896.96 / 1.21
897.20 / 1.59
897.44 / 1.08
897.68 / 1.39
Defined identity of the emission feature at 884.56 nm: [N II] 6583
